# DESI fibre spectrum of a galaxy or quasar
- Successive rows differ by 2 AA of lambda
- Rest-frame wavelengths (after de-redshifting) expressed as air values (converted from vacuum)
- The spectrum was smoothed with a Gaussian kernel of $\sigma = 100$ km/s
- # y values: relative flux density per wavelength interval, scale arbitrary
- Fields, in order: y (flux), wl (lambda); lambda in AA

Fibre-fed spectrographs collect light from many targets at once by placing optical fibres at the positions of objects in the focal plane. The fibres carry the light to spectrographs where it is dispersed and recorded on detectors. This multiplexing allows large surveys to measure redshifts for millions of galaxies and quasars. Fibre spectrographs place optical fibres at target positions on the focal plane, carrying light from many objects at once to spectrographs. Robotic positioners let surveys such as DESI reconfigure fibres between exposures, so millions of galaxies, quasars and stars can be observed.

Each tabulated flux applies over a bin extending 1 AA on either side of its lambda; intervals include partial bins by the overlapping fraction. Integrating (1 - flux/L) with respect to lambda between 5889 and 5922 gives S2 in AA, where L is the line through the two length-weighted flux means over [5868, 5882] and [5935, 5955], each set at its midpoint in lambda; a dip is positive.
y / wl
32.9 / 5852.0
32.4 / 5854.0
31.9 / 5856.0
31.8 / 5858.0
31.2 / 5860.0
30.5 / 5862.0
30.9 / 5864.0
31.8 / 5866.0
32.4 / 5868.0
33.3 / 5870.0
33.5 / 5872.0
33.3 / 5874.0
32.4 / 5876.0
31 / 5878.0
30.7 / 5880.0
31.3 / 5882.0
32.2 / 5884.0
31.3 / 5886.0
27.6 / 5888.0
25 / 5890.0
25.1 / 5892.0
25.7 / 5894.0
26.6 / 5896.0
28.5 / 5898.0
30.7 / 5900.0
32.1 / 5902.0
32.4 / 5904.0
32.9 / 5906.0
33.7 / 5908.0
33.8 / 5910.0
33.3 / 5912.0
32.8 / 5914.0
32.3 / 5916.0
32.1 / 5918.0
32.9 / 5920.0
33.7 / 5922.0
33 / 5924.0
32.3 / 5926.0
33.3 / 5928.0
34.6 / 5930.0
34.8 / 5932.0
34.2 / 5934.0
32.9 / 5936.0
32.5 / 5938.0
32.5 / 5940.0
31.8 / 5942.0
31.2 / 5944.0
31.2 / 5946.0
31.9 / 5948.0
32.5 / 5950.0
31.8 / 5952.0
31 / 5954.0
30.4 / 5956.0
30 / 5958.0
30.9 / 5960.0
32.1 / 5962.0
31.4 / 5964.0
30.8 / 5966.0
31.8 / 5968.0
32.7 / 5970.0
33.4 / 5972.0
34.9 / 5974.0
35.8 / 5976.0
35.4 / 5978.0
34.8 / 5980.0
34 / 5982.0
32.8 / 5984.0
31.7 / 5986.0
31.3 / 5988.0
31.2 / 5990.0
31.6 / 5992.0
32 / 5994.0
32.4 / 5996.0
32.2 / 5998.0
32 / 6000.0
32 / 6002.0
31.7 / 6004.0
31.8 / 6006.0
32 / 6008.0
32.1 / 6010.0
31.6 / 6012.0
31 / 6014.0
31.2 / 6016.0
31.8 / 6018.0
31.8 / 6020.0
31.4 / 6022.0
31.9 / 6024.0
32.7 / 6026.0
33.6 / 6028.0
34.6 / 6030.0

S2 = 1.5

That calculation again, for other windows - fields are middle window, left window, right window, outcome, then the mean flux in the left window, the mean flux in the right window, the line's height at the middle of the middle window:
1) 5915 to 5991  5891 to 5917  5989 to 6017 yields -3.2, 30.8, 31.8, 31.3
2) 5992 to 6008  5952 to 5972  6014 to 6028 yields -0.1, 31.4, 31.9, 31.7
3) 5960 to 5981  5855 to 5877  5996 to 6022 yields -0.9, 32.1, 31.8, 31.9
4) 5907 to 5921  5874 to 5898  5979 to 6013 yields -1.4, 29.2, 32.2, 29.9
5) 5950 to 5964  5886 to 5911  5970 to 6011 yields 0.2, 29.6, 32.8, 31.6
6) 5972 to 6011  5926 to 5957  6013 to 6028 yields -0.8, 32.4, 31.8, 32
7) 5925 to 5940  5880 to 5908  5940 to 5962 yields -1.3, 29.5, 31.4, 30.8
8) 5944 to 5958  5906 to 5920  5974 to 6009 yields 0.6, 33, 32.7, 32.8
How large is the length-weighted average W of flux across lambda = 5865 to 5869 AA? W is 32.1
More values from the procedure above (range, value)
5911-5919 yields 32.6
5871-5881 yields 32.2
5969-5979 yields 34.4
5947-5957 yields 31.5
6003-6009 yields 31.8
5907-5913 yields 33.6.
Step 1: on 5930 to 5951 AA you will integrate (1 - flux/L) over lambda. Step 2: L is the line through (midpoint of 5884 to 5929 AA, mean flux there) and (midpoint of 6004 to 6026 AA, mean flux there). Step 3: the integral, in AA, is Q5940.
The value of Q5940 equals -0.97 AA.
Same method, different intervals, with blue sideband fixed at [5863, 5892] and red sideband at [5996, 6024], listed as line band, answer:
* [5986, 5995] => 0.0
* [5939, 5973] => -0.2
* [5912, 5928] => -0.8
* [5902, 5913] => -0.7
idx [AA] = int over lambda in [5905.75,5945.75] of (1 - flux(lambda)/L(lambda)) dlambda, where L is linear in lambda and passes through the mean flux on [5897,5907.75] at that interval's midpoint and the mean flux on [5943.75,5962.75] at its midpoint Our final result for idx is -2.0 AA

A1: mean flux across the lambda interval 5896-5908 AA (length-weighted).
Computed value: 31.1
